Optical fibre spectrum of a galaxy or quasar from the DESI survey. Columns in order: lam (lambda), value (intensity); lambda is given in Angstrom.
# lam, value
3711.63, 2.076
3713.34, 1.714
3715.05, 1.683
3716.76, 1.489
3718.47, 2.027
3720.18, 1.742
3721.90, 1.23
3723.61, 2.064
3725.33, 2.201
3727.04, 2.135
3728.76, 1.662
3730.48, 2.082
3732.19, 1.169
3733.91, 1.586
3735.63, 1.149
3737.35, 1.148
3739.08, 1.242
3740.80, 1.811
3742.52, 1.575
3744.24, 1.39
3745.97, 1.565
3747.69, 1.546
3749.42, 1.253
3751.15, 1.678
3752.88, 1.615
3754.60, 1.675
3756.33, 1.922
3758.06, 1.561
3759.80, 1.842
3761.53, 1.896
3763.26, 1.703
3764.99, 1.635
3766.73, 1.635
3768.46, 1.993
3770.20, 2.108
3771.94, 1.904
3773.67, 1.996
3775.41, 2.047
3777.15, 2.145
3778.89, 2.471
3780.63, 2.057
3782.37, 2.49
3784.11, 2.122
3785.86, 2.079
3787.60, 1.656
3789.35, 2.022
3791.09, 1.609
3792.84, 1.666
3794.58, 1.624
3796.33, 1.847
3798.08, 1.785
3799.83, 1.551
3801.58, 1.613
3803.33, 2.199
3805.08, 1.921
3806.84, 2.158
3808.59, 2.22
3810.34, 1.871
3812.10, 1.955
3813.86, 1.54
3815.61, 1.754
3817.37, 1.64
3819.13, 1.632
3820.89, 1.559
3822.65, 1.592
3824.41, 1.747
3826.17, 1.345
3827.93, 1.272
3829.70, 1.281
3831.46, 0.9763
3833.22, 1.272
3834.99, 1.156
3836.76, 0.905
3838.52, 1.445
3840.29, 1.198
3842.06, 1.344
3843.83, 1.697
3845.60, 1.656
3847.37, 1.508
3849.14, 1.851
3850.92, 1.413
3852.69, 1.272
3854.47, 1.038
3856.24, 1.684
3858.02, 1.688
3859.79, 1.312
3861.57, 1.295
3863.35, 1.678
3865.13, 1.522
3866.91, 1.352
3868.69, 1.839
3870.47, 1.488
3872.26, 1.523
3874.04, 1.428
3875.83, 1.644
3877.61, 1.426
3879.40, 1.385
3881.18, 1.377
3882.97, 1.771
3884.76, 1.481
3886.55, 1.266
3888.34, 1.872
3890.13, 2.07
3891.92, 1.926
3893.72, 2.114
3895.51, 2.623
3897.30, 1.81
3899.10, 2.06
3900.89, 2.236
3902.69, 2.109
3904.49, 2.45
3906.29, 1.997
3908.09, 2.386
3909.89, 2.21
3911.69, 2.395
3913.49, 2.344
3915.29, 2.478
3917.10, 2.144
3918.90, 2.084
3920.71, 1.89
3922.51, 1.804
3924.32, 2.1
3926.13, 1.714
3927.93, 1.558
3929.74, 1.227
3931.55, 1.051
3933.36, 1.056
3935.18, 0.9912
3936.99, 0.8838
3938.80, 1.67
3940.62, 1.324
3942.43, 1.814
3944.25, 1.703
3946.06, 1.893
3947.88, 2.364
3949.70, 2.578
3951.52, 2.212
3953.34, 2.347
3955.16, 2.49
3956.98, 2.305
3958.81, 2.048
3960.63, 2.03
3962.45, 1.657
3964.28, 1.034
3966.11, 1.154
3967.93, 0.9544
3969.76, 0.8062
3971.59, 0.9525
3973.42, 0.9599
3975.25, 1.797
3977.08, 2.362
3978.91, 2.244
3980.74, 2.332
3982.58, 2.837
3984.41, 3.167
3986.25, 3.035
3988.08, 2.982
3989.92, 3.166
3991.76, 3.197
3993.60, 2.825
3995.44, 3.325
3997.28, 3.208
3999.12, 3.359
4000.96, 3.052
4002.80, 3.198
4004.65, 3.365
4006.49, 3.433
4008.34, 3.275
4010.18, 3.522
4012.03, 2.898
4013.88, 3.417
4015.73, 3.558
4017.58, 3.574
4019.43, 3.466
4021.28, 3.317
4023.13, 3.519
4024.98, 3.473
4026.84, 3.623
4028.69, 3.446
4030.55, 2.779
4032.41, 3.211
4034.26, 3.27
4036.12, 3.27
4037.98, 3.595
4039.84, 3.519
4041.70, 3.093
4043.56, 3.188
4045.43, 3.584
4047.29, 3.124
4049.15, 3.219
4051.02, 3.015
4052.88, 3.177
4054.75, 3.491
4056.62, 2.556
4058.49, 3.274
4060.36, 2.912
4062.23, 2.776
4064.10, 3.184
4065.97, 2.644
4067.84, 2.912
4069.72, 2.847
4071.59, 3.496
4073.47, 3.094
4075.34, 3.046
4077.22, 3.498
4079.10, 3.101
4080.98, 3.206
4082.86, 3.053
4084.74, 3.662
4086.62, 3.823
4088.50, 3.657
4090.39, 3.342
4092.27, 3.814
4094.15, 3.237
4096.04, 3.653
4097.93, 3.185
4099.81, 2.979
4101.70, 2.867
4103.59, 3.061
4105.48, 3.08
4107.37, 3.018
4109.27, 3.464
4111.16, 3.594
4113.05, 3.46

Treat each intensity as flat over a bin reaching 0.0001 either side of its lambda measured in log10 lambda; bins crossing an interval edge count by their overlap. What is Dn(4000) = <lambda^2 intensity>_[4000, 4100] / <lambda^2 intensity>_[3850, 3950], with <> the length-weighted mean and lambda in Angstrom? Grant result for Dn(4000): 2.0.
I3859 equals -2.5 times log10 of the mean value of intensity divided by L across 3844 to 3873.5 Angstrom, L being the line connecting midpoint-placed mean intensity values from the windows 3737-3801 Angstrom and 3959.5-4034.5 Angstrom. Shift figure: 0.39 mag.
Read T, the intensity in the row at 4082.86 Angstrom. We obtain 3.053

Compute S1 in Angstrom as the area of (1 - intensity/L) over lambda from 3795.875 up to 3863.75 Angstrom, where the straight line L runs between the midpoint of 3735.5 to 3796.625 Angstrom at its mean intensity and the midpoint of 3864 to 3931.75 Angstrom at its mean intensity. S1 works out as 9.6 Angstrom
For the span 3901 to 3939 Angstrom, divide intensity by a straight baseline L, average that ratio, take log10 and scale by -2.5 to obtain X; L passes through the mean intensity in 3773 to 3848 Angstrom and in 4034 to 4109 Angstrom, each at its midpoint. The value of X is 0.25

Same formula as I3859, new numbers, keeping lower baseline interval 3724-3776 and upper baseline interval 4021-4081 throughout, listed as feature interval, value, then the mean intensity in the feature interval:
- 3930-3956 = 0.47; 1.73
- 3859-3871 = 0.45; 1.5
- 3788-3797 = 0.09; 1.75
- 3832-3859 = 0.47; 1.4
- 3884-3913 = 0.18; 2.07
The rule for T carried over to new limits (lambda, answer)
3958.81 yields 2.048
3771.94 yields 1.904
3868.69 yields 1.839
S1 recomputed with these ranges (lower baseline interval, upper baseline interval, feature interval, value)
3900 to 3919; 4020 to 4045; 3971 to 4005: 2.9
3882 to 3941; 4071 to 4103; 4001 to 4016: -3.6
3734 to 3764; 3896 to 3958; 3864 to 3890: 4.1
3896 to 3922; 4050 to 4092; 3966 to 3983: 6.4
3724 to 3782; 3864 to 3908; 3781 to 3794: -1.4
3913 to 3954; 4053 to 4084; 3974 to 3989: -2.1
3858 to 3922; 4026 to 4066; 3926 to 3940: 6.1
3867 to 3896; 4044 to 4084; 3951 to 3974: 6.9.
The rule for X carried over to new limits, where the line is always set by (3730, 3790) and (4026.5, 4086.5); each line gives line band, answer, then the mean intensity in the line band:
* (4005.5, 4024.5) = -0.14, 3.4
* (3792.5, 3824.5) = 0.12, 1.79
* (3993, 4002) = -0.09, 3.17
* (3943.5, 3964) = 0.26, 2.12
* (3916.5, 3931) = 0.38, 1.79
